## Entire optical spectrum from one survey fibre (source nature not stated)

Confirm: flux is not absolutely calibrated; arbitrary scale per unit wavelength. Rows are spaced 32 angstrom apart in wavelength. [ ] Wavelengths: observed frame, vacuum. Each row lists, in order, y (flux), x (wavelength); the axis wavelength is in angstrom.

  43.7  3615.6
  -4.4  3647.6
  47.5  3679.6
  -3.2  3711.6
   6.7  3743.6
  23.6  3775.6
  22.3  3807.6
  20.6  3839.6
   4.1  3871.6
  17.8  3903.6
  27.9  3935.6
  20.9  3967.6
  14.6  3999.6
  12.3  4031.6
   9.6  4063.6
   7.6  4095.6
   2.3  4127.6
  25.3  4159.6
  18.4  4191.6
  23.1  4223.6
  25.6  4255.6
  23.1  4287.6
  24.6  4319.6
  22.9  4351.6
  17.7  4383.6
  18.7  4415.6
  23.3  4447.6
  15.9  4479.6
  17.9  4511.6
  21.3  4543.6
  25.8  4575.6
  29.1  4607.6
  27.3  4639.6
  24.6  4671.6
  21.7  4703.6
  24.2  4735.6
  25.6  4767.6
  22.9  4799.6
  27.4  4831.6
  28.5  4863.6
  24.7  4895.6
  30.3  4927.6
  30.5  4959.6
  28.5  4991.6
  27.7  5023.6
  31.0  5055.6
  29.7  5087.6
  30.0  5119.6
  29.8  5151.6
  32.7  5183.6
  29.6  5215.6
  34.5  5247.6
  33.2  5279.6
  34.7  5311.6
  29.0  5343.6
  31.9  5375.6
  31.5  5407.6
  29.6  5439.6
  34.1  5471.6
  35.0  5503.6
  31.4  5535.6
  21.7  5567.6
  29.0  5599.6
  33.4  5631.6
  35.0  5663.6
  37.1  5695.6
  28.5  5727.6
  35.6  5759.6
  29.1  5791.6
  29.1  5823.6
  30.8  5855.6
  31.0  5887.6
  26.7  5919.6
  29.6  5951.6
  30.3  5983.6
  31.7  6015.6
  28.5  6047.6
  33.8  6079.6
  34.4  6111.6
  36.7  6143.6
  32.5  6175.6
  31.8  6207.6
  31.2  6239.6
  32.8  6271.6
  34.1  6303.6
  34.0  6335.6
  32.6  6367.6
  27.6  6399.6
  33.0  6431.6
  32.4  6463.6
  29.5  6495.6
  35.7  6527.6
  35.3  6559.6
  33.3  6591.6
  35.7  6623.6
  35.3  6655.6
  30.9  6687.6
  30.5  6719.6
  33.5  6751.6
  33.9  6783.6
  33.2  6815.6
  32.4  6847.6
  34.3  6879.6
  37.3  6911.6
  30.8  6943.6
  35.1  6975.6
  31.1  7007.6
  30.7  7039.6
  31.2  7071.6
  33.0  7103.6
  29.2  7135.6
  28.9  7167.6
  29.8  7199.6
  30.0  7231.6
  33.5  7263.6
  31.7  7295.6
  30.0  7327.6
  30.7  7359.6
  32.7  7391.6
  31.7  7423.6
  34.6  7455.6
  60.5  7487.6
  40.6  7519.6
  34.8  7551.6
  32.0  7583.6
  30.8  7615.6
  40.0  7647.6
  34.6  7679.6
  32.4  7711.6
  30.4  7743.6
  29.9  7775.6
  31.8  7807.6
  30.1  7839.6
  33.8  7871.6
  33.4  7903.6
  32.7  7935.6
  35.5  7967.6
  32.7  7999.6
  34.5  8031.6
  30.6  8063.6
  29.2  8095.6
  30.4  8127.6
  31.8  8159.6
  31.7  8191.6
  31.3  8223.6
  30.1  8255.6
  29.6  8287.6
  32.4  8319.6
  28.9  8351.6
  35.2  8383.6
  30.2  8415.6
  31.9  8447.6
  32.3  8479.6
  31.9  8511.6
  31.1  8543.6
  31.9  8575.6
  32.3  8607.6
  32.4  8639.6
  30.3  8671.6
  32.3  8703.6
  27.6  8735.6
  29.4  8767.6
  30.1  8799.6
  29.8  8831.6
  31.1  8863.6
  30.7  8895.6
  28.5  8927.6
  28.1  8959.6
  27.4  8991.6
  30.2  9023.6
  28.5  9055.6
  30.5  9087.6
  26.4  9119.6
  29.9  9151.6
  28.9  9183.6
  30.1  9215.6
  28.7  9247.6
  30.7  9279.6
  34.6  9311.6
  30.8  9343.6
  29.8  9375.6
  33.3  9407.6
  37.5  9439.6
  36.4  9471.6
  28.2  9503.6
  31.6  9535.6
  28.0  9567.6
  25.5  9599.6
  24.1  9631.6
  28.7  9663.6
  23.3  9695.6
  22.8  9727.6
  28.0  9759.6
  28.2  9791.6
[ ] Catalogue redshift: 0.140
